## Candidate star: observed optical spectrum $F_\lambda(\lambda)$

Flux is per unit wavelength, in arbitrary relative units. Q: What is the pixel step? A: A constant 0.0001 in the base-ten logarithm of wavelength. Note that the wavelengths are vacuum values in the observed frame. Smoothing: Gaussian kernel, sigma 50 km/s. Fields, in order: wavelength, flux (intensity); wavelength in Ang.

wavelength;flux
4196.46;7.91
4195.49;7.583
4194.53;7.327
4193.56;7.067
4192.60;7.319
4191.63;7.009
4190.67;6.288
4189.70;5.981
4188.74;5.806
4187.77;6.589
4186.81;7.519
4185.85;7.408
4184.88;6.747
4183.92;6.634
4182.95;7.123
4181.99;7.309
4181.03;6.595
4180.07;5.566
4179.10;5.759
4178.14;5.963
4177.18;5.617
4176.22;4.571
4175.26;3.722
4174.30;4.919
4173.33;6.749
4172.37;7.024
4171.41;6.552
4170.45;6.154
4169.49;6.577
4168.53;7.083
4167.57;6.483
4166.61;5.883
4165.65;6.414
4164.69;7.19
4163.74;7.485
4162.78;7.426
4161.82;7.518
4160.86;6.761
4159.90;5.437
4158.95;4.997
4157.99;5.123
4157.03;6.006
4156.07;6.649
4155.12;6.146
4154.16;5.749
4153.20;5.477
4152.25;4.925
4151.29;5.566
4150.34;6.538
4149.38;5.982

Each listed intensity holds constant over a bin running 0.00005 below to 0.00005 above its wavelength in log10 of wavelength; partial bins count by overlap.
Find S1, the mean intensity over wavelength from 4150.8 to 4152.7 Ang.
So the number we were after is 5.27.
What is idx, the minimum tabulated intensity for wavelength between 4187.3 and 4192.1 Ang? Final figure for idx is 5.806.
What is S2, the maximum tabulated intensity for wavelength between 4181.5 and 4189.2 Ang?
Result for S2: 7.519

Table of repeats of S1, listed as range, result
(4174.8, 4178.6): 4.98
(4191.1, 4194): 7.13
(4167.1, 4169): 6.78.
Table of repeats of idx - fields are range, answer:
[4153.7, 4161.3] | 4.997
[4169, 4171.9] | 6.154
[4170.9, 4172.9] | 6.552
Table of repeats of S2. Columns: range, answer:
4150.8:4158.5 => 6.649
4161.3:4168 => 7.518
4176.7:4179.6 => 5.963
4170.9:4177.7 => 7.024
